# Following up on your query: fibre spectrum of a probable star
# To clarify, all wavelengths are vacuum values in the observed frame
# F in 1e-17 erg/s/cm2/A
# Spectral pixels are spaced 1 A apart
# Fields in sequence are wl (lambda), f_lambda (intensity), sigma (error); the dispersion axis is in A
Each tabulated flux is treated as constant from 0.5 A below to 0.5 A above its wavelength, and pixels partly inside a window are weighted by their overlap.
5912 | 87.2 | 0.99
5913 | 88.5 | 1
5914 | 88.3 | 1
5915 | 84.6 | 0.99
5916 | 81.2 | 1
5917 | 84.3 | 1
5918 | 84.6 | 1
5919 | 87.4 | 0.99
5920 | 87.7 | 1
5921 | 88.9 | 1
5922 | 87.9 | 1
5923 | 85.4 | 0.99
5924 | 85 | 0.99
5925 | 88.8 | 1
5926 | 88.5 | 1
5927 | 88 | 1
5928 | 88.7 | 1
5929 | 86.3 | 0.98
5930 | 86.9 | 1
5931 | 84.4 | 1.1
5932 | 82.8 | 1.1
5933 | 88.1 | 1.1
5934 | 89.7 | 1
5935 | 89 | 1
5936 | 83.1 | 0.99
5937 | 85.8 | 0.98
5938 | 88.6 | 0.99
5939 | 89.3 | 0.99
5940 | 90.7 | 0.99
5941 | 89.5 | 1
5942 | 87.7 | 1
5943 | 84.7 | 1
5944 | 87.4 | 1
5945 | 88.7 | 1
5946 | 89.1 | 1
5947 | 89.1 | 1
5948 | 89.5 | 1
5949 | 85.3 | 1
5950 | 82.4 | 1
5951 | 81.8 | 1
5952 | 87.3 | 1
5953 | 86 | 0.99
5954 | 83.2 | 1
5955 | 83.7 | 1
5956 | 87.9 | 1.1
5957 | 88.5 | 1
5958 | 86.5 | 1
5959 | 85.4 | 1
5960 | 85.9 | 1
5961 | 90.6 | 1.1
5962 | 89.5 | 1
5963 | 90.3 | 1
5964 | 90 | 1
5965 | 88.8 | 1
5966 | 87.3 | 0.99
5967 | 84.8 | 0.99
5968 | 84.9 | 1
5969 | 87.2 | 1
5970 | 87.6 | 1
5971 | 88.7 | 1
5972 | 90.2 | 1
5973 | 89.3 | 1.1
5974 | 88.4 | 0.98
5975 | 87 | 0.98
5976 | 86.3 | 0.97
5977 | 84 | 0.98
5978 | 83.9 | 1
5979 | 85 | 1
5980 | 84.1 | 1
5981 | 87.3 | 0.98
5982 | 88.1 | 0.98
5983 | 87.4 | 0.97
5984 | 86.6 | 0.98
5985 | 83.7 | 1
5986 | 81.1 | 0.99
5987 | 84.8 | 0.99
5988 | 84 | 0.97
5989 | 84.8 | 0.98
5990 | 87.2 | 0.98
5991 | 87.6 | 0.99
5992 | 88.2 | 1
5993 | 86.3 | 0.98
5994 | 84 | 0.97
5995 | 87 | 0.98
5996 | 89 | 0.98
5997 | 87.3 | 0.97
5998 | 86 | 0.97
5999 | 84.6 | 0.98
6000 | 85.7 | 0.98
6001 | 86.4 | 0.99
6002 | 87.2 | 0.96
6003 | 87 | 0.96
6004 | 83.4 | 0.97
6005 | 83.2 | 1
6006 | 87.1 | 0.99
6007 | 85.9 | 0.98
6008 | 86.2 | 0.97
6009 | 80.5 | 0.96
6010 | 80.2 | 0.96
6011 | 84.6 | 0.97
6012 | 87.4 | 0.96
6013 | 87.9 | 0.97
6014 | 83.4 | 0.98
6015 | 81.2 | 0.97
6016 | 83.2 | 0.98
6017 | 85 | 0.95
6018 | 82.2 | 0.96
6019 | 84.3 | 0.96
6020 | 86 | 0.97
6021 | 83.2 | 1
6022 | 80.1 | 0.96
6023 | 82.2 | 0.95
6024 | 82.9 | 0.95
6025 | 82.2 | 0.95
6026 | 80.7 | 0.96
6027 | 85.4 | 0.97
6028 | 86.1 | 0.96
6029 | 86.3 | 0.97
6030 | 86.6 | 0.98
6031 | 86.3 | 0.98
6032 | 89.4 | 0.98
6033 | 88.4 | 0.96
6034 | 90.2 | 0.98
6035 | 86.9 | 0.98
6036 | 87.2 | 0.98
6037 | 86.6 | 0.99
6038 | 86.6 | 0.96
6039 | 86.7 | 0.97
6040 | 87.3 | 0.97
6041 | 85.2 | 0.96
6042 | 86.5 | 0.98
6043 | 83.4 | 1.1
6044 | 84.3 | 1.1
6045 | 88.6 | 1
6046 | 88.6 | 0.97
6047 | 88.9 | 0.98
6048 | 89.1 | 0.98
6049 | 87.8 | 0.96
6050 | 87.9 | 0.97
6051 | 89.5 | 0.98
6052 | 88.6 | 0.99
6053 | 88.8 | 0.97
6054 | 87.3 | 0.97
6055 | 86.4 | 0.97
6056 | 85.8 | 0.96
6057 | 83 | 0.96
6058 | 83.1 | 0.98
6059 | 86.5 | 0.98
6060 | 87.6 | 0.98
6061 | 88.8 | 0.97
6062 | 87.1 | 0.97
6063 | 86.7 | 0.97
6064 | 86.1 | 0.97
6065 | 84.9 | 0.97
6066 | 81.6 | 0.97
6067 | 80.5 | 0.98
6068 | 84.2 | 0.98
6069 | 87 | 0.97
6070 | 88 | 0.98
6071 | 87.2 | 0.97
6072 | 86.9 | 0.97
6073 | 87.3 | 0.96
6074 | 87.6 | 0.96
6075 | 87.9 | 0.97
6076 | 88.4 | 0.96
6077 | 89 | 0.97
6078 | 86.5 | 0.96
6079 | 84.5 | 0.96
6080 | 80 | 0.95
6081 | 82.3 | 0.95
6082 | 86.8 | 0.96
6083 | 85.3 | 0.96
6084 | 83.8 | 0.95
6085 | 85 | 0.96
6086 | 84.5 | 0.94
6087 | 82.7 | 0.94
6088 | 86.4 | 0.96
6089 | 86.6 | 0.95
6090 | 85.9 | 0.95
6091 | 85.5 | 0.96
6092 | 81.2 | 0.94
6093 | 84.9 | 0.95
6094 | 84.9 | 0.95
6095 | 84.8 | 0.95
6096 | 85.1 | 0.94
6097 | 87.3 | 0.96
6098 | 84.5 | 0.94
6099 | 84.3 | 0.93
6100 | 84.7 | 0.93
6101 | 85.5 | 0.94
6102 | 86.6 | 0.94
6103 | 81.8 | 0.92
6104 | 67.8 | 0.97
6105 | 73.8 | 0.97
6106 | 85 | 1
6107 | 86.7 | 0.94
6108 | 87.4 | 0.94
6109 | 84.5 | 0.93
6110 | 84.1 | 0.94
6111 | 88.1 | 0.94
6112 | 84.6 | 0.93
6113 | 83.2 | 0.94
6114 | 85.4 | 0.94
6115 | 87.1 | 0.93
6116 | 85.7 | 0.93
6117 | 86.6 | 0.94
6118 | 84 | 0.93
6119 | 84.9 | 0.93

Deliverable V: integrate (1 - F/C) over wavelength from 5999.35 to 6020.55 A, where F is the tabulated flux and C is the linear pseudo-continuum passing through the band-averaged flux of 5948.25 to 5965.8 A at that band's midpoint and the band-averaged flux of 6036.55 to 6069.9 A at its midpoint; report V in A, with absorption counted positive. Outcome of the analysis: 0.5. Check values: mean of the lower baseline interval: 86.7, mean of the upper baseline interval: 86.4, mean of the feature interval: 84.7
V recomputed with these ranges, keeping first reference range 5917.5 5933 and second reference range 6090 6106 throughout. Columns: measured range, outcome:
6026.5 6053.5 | -0.97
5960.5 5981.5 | -0.39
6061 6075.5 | -0.41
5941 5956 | 0.00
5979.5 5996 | -0.08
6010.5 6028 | 0.21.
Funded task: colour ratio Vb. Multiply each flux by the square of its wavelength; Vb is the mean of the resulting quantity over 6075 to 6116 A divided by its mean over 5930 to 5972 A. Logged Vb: 1.02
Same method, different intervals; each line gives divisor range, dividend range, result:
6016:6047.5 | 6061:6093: 1.01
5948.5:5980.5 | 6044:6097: 1.03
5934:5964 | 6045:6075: 1.03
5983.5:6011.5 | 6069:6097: 1.03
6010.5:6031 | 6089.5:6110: 1.02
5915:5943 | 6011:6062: 1.03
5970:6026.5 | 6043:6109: 1.03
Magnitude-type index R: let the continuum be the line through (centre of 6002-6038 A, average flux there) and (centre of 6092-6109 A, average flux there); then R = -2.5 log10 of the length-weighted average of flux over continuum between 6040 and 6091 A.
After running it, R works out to -0.03 mag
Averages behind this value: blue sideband 84.9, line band 86.1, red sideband 83.4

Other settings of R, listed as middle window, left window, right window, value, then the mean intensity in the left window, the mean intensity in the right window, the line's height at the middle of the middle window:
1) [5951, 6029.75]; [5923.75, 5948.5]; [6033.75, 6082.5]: 0.018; 87.6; 86.5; 87.1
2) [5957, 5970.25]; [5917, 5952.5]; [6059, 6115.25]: -0.012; 87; 84.9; 86.6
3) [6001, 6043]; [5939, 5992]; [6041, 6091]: 0.017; 86.8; 86.1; 86.4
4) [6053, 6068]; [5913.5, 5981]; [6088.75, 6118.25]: -0.006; 86.9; 84.2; 85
